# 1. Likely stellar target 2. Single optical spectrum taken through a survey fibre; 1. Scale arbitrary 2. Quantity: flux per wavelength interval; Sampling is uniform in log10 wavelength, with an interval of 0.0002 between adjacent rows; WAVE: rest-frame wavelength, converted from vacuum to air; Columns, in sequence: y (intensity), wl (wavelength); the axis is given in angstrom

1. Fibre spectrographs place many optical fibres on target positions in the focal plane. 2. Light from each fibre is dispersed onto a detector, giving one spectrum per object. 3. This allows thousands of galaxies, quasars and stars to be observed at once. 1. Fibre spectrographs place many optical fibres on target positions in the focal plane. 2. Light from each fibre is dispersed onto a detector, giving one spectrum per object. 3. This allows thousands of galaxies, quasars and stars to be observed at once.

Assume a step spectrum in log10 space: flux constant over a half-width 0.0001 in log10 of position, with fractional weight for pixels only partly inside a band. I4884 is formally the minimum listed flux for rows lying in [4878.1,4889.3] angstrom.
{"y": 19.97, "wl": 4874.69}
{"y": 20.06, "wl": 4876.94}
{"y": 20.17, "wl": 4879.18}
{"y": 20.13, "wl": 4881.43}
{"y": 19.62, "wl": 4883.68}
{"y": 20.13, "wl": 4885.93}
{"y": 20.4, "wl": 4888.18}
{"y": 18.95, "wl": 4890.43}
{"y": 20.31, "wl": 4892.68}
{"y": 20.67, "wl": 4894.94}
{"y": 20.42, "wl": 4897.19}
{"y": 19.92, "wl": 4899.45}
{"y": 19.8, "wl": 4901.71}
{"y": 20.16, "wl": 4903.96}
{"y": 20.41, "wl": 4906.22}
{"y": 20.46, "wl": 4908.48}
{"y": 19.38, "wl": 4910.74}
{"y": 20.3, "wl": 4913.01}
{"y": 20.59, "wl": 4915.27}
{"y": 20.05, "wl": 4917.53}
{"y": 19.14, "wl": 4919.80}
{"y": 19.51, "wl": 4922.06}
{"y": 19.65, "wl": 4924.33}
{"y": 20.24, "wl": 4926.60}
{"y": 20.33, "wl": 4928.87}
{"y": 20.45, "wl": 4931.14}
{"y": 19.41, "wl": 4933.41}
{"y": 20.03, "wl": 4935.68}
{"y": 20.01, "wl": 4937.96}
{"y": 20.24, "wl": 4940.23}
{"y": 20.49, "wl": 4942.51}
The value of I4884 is 19.62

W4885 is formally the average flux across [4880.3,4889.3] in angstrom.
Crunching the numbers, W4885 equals 20.1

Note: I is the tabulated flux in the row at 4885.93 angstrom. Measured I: 20.13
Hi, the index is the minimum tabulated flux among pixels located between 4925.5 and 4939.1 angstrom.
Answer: 19.41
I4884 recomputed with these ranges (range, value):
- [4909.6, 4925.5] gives 19.14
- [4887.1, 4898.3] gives 18.95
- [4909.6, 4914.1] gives 19.38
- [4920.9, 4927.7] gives 19.51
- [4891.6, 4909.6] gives 19.8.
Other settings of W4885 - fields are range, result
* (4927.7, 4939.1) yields 20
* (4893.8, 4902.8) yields 20.2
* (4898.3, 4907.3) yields 20.1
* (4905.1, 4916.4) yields 20.2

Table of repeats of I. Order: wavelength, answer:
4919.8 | 19.14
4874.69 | 19.97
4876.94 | 20.06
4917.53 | 20.05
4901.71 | 19.8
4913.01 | 20.3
